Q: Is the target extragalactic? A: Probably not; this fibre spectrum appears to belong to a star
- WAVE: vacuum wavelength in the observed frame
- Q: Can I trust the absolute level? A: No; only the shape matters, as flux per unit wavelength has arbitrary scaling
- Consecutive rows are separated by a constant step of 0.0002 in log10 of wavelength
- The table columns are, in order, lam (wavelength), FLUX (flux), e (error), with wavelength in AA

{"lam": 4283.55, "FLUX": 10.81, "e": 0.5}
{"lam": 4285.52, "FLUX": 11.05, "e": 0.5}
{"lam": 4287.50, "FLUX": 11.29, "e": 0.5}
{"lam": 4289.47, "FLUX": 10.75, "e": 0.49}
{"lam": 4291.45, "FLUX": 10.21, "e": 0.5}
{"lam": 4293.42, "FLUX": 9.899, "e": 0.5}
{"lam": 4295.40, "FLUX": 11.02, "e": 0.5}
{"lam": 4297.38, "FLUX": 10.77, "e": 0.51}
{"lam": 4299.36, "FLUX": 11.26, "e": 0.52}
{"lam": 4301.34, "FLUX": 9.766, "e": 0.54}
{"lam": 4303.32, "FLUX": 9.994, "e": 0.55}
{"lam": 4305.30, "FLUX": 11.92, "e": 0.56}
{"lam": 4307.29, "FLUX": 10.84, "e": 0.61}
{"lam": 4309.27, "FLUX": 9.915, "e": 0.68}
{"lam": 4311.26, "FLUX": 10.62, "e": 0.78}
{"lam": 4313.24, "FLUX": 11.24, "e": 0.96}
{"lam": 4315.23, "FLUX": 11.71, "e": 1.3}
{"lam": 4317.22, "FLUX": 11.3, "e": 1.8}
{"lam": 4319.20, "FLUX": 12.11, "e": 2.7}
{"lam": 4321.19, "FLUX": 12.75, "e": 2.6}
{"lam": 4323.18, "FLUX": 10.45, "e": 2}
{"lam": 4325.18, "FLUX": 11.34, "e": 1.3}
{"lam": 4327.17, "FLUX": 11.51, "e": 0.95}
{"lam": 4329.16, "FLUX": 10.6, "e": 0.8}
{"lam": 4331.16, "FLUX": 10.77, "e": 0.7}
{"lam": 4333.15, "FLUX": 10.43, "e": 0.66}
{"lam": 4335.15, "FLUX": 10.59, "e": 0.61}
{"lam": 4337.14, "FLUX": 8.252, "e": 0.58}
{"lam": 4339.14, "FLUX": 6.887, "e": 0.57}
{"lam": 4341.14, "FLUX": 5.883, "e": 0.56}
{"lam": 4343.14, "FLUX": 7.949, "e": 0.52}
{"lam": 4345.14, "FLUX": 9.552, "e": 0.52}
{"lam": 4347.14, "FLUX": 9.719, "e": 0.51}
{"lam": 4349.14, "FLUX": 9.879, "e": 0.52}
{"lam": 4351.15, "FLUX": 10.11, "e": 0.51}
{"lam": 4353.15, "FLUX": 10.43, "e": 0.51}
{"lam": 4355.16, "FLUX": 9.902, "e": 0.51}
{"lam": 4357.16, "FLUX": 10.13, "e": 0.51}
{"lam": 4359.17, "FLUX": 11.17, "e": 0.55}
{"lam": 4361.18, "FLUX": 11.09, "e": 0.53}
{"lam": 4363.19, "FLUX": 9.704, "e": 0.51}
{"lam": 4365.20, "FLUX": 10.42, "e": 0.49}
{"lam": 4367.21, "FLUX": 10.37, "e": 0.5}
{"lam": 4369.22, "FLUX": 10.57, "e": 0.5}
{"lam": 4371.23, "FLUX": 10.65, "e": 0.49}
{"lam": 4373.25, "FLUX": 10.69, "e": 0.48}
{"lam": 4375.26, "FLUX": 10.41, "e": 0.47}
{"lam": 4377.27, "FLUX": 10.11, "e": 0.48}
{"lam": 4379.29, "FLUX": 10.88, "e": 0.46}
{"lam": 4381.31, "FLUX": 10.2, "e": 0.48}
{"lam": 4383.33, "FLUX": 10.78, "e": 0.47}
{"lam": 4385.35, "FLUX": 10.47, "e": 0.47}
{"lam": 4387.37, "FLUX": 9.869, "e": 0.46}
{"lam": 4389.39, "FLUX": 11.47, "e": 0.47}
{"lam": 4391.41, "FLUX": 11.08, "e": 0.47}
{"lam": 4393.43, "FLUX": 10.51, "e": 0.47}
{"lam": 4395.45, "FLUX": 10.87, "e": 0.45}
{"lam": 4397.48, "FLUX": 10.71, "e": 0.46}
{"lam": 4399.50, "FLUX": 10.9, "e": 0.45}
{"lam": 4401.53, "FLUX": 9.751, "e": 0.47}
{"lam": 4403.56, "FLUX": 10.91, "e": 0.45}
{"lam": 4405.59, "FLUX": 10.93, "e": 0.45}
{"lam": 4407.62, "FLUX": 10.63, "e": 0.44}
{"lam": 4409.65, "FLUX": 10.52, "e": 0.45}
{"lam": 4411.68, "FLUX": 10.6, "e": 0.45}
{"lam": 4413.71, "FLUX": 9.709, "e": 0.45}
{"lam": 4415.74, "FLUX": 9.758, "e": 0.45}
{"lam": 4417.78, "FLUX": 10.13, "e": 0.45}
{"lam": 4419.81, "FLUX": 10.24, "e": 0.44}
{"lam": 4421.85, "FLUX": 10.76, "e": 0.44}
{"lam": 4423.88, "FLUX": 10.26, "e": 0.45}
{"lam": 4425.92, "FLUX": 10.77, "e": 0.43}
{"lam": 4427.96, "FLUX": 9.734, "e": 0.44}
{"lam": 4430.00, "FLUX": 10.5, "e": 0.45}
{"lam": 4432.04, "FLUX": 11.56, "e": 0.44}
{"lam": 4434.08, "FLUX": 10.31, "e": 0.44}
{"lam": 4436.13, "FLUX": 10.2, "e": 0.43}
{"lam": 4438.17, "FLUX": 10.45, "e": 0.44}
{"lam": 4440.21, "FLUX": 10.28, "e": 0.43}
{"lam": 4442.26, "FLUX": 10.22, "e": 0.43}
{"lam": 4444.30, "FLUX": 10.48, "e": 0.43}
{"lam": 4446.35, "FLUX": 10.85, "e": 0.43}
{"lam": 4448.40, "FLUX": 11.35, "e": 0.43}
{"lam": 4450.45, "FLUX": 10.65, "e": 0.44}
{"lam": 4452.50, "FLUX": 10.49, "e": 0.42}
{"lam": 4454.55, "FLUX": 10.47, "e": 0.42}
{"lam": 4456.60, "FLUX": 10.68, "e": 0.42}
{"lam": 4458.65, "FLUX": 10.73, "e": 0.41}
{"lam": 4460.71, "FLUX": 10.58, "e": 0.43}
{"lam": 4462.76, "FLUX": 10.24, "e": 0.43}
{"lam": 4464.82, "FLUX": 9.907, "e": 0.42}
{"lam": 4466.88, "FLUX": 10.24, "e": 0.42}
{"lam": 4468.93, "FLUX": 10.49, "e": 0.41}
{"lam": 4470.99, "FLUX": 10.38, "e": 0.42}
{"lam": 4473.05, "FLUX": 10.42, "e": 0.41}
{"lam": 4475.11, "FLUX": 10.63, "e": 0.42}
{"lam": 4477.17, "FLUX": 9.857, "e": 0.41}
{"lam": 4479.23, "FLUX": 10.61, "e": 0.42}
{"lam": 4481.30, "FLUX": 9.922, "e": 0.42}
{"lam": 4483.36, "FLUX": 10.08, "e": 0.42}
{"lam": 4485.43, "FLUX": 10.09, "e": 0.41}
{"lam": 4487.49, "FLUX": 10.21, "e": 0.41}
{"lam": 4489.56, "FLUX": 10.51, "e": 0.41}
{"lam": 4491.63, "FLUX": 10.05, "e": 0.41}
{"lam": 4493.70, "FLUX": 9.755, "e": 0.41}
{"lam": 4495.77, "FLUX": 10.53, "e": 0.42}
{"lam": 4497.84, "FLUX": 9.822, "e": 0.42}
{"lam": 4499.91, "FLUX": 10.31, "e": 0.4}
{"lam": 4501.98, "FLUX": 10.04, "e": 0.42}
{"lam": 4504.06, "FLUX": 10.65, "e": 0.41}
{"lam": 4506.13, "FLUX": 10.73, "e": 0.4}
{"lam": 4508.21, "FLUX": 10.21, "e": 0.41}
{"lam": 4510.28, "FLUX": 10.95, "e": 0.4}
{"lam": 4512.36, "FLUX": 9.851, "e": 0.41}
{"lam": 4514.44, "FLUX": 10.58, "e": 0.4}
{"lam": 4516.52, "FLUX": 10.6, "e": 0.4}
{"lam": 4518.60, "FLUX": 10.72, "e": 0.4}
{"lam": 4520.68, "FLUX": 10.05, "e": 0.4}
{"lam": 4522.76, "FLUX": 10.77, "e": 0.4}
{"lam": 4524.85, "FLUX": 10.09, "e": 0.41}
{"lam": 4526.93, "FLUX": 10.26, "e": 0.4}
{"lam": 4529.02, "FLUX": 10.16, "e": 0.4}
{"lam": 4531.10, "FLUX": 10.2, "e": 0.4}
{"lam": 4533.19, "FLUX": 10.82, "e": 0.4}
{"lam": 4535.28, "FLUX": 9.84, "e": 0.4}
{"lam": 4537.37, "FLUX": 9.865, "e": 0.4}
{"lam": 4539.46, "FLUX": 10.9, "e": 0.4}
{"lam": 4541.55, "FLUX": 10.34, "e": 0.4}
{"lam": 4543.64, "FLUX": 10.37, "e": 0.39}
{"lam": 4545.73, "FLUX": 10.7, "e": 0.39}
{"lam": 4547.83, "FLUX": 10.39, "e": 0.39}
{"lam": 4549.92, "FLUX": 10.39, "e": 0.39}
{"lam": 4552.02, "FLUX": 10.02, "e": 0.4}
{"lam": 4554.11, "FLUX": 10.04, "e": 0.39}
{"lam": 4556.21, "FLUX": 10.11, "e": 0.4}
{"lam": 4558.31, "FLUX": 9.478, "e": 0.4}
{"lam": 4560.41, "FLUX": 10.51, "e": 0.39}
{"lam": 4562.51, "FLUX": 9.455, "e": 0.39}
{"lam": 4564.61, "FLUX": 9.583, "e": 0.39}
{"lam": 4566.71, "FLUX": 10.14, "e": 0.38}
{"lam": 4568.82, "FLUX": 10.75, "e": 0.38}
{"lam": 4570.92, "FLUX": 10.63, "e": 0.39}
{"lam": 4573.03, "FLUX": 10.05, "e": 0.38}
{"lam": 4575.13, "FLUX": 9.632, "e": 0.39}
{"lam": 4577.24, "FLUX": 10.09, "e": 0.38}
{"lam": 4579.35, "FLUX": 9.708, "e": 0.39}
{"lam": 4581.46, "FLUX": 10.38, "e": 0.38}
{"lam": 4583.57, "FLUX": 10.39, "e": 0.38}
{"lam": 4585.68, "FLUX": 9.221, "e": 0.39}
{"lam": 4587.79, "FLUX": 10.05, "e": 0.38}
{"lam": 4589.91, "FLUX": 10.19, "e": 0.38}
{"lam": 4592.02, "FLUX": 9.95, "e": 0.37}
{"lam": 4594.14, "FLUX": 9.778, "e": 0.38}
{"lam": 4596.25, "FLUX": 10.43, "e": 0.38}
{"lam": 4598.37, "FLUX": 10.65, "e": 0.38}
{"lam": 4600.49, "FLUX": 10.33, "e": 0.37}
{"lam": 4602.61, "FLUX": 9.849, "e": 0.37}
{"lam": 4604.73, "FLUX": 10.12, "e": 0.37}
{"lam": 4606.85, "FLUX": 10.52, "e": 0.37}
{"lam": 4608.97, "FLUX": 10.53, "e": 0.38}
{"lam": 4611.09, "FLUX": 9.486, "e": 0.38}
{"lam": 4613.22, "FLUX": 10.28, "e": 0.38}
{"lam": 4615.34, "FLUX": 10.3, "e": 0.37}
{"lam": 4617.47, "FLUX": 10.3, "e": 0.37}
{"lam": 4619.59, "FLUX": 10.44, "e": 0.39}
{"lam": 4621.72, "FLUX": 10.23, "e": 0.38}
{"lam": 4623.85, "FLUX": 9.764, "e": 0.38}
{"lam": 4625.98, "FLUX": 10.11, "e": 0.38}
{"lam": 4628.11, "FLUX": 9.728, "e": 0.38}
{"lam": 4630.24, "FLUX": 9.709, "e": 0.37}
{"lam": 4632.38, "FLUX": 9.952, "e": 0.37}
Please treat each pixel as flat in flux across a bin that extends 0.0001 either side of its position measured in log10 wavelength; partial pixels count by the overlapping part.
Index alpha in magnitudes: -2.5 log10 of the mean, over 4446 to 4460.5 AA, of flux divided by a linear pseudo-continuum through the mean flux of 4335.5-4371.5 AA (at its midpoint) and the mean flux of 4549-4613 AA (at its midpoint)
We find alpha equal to -0.097 mag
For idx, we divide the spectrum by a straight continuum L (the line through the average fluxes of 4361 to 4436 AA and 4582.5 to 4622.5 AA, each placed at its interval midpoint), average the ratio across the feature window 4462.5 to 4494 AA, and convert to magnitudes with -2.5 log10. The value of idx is 0.015 mag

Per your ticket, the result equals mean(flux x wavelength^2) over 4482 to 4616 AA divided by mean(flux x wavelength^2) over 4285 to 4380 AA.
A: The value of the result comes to 1.1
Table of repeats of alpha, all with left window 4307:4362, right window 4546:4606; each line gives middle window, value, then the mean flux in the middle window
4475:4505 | 0.00 mag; 10.2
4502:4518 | -0.04 mag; 10.5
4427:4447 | -0.03 mag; 10.5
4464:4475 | -0.02 mag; 10.3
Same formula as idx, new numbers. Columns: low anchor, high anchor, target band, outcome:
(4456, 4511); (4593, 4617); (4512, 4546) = -0.009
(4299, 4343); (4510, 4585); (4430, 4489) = -0.015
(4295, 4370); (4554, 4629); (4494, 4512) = -0.020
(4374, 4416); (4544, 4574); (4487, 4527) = -0.006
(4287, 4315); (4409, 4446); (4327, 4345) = 0.164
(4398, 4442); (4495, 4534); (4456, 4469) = 0.001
